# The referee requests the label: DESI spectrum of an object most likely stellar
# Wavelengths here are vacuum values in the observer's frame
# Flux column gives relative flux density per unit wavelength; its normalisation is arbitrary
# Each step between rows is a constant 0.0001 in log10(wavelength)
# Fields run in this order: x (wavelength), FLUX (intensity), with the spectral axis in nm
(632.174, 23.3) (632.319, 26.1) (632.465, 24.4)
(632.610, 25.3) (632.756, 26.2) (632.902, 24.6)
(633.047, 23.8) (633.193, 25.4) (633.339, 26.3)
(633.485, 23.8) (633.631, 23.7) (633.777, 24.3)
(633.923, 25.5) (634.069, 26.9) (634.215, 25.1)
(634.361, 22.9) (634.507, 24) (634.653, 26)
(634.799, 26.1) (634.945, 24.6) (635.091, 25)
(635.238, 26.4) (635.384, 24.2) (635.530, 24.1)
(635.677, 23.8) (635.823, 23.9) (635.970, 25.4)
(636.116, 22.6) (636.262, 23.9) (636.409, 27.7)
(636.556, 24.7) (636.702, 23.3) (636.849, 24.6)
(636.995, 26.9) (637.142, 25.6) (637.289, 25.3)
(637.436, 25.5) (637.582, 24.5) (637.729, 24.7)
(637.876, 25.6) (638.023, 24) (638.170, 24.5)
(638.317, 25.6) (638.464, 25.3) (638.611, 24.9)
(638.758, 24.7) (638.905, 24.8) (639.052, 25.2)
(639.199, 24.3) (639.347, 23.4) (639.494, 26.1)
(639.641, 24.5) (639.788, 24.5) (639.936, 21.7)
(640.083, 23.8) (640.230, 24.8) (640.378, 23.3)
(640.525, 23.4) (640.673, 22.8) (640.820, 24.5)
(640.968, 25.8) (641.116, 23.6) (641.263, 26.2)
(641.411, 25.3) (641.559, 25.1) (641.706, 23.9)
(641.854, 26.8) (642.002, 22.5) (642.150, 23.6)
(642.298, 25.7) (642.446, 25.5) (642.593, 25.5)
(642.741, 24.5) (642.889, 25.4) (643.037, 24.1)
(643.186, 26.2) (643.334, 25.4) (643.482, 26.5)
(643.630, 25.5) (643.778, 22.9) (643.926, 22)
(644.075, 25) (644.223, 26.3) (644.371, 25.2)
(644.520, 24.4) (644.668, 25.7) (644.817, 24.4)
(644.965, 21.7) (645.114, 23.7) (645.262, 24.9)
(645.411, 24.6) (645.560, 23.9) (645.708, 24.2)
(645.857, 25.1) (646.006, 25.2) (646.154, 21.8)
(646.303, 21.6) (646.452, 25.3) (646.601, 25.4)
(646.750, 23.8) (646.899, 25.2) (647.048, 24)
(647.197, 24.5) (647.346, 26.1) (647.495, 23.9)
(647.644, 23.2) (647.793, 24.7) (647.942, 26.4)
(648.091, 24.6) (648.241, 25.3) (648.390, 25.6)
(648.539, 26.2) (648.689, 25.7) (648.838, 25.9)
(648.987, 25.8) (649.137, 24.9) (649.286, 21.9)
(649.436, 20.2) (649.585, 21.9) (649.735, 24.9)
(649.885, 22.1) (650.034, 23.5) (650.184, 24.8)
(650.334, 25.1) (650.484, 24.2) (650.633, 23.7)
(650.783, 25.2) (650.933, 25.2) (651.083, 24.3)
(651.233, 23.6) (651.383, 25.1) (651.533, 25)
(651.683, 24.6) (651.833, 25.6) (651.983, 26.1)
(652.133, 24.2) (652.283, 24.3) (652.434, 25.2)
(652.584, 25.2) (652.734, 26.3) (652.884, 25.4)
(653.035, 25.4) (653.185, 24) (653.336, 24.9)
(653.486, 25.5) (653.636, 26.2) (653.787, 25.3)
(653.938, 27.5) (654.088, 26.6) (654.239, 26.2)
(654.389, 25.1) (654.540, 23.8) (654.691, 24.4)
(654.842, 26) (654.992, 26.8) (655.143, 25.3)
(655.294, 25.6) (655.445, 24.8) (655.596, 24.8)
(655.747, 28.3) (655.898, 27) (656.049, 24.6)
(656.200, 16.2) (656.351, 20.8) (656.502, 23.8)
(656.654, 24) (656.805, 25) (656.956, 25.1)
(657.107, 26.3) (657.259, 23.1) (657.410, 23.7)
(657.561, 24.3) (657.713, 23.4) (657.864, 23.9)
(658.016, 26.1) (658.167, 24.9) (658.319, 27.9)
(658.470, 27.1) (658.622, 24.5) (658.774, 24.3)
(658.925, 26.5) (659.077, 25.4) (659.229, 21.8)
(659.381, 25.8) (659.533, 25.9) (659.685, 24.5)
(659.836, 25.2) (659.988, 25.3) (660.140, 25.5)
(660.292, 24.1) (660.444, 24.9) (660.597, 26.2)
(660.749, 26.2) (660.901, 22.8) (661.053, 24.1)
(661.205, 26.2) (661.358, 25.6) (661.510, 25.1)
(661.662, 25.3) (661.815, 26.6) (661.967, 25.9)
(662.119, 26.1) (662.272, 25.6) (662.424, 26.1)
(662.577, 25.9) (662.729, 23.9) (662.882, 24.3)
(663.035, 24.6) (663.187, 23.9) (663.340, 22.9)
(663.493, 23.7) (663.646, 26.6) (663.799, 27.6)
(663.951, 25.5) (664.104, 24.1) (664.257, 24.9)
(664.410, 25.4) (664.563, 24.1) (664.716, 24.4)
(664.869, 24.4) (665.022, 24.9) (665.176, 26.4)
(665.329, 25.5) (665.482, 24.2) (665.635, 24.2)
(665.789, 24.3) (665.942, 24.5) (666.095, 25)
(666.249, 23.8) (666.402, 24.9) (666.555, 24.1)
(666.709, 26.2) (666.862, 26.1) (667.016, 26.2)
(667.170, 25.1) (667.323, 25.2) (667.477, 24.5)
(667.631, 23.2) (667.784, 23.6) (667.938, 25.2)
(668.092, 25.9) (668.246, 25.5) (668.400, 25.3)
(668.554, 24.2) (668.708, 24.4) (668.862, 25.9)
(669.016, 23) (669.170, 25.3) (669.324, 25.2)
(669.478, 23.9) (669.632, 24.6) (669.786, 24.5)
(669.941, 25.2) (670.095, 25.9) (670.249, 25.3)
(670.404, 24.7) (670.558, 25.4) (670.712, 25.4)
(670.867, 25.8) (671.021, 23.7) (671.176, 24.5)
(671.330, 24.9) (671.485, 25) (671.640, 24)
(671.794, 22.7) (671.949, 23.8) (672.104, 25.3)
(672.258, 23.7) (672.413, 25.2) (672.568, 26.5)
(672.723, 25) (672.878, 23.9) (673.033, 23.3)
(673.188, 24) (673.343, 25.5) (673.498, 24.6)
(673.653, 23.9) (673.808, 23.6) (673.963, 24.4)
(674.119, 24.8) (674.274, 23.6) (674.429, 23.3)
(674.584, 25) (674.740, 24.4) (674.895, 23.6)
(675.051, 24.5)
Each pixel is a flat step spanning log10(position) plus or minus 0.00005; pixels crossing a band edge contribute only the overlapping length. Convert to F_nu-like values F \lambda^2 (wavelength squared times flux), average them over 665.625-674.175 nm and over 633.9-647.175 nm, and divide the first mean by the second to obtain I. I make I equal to 1.10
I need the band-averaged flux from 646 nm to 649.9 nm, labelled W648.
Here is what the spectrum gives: 24.3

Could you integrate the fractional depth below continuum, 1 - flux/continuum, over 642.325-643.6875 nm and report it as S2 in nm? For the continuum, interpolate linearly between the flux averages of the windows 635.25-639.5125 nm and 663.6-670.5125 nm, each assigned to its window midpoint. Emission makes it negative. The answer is -0.03 nm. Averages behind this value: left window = 24.8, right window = 24.9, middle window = 25.4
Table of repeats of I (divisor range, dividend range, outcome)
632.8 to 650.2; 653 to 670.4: 1.08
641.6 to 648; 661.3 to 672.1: 1.08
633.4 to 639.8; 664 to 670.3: 1.10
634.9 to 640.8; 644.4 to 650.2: 1.02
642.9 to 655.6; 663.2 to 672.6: 1.06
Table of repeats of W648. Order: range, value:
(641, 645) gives 24.8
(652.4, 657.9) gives 24.9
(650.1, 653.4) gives 24.9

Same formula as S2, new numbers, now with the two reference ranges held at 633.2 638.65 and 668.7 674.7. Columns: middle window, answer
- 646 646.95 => 0.03 nm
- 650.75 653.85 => -0.04 nm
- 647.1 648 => 0.00 nm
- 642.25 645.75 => 0.02 nm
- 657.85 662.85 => -0.13 nm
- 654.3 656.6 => 0.02 nm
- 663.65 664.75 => -0.03 nm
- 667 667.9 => 0.00 nm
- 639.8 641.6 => 0.05 nm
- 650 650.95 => 0.01 nm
